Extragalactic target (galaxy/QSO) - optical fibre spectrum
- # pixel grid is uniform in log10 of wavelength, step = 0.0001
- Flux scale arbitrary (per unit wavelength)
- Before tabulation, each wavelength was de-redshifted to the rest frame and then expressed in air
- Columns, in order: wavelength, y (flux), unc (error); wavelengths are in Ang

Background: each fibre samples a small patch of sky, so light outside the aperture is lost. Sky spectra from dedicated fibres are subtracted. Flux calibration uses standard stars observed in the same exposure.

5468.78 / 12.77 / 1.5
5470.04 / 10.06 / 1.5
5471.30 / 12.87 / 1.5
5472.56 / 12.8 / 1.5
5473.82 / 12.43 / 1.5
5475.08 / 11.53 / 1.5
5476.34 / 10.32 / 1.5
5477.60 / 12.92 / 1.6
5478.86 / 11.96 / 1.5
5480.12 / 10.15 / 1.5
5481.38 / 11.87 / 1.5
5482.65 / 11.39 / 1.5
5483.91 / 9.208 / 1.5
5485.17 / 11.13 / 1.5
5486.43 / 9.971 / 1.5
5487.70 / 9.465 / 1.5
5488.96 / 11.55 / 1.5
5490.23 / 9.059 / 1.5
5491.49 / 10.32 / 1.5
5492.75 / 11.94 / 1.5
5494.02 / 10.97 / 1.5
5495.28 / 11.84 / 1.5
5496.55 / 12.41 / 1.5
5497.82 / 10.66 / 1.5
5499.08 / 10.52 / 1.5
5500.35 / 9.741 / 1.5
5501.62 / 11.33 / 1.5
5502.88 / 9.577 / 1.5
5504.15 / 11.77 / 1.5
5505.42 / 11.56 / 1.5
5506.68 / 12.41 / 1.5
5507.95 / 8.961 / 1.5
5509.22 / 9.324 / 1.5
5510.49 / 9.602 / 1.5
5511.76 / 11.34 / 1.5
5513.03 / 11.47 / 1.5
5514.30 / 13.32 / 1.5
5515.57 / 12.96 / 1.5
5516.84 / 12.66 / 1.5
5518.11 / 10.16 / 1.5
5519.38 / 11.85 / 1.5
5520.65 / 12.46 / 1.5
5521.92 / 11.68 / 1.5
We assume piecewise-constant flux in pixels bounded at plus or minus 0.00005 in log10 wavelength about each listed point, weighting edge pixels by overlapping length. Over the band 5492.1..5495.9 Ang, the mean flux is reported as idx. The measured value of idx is 11.6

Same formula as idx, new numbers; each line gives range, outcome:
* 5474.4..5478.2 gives 11.6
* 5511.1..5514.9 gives 12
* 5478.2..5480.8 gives 11.1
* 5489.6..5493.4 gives 10.5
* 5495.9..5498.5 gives 11.5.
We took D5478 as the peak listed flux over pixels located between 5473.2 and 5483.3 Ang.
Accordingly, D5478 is 12.92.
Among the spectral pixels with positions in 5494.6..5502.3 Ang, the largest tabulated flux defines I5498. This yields 12.41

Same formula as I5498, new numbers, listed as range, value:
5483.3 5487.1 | 11.13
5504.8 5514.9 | 13.32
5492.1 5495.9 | 11.94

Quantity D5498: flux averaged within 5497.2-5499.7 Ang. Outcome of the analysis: 10.6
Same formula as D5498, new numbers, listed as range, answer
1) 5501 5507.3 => 11.3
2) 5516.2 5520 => 11.6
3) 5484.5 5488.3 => 10.2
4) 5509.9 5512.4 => 10.5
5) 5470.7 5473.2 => 12.8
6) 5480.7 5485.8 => 10.9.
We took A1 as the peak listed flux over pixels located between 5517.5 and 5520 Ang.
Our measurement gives 11.85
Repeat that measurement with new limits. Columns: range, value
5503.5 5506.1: 11.77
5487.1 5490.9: 11.55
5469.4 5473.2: 12.87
